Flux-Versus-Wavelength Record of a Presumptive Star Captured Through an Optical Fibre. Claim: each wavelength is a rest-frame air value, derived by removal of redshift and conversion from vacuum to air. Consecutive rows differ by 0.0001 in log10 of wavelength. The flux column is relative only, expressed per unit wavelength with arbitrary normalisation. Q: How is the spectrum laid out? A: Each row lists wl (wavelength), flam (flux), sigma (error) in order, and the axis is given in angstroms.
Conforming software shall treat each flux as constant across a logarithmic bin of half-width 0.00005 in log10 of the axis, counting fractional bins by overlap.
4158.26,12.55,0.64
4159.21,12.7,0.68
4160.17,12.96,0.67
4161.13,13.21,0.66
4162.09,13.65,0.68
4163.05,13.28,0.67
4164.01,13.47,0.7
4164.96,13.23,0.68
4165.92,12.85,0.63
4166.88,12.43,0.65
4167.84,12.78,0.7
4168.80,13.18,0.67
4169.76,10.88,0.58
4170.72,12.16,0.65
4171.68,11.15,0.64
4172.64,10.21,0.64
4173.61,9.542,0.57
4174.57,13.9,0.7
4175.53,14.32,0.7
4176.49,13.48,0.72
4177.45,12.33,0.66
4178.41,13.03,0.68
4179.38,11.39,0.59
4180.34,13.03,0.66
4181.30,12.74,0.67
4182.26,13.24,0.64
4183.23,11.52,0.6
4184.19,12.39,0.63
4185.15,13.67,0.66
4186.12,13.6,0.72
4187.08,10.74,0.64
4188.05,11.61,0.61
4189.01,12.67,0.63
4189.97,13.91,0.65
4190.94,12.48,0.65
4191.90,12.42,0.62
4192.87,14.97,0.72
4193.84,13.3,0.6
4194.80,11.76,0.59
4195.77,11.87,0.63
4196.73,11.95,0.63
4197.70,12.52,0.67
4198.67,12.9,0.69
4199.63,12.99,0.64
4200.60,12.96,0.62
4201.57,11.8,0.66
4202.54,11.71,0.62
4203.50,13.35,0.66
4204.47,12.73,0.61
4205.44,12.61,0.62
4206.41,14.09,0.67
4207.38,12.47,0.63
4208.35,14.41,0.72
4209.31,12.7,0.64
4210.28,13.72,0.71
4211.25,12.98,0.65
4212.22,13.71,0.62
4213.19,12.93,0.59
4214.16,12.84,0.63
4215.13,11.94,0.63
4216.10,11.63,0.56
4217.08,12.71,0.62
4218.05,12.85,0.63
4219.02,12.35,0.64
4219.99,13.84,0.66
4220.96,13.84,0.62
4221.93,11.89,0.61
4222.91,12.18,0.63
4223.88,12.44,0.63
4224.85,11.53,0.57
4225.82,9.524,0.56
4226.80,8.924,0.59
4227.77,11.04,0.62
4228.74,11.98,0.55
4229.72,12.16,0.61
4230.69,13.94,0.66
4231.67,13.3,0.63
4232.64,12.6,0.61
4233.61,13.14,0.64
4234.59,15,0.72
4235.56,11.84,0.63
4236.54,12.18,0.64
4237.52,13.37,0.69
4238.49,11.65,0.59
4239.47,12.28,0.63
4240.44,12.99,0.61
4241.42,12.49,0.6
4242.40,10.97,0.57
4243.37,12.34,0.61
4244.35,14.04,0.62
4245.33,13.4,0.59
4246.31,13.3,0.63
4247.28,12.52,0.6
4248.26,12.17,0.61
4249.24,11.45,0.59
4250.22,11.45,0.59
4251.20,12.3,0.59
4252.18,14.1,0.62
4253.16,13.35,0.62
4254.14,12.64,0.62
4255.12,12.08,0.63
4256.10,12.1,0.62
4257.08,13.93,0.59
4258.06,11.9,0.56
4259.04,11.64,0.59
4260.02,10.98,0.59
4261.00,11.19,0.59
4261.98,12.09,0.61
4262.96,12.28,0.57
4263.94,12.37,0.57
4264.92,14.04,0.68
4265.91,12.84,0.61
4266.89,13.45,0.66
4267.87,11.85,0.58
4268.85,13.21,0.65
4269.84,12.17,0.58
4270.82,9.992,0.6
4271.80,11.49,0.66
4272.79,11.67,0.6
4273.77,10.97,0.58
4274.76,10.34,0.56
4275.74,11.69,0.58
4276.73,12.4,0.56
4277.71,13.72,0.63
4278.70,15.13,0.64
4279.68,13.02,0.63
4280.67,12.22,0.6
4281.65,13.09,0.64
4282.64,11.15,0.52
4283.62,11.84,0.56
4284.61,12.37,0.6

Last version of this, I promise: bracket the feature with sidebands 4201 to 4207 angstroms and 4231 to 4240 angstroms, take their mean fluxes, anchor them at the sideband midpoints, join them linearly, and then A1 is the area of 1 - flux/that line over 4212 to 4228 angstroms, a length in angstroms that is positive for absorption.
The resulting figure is 0.82 angstroms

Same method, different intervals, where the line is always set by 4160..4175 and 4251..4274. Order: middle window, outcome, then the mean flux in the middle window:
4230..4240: -0.5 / 12.9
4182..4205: -0.5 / 12.6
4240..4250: -0.2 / 12.5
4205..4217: -0.6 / 13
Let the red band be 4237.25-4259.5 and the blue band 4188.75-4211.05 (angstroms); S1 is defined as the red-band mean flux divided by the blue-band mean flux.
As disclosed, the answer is 0.97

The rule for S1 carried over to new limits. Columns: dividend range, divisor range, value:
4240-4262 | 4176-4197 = 0.98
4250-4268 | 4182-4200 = 0.99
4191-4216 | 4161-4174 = 1.05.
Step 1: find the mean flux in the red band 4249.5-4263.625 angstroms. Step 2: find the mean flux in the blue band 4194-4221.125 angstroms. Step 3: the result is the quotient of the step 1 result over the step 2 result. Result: 0.96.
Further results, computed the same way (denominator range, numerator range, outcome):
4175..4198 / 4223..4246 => 0.97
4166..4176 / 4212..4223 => 1.05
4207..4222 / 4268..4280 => 0.94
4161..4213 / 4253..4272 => 0.97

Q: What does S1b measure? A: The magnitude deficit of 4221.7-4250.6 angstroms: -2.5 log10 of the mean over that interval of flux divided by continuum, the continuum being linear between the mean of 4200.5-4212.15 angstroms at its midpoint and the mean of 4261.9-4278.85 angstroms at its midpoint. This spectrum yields 0.033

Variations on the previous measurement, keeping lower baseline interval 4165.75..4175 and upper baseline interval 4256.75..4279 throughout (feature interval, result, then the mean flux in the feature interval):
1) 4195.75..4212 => -0.08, 12.9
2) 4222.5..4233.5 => 0.02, 11.8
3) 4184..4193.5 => -0.08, 12.9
